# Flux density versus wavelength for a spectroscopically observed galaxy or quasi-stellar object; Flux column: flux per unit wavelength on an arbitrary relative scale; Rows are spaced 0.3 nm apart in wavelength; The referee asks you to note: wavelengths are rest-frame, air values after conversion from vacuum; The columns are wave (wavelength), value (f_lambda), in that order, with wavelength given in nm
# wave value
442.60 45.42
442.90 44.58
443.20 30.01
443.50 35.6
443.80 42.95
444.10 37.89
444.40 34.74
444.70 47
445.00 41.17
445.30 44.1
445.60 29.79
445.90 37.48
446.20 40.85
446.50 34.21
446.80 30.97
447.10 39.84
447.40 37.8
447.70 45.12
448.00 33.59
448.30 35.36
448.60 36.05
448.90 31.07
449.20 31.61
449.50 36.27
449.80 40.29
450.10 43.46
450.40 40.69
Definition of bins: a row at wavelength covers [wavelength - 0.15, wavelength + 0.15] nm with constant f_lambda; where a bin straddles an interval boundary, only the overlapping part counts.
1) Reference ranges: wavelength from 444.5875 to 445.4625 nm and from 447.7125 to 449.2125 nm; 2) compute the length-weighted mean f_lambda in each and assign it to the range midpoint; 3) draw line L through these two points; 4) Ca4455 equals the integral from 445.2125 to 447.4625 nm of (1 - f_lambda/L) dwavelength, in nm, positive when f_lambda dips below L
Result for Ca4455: 0.20 nm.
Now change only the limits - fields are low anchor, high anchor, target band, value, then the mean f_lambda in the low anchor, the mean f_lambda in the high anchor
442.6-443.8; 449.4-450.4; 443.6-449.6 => 0.31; 38.6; 40.3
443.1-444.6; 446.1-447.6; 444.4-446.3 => -0.14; 36.8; 36.9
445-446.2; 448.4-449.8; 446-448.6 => -0.06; 38.1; 34.5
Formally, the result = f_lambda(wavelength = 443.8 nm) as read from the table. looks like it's 42.95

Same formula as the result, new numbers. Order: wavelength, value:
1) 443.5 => 35.6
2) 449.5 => 36.27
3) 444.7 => 47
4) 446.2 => 40.85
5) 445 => 41.17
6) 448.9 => 31.07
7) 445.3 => 44.1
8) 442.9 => 44.58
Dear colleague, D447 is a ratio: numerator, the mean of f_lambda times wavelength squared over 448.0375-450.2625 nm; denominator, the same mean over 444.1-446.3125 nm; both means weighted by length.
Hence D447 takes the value 0.9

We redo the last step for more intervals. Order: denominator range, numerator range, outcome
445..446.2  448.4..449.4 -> 0.88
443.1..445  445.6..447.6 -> 0.96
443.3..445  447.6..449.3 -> 0.91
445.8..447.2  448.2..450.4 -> 1.02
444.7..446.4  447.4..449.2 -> 0.93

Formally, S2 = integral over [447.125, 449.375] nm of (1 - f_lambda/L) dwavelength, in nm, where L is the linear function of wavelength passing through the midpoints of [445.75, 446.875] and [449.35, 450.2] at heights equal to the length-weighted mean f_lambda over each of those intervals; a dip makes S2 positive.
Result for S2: 0.12 nm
